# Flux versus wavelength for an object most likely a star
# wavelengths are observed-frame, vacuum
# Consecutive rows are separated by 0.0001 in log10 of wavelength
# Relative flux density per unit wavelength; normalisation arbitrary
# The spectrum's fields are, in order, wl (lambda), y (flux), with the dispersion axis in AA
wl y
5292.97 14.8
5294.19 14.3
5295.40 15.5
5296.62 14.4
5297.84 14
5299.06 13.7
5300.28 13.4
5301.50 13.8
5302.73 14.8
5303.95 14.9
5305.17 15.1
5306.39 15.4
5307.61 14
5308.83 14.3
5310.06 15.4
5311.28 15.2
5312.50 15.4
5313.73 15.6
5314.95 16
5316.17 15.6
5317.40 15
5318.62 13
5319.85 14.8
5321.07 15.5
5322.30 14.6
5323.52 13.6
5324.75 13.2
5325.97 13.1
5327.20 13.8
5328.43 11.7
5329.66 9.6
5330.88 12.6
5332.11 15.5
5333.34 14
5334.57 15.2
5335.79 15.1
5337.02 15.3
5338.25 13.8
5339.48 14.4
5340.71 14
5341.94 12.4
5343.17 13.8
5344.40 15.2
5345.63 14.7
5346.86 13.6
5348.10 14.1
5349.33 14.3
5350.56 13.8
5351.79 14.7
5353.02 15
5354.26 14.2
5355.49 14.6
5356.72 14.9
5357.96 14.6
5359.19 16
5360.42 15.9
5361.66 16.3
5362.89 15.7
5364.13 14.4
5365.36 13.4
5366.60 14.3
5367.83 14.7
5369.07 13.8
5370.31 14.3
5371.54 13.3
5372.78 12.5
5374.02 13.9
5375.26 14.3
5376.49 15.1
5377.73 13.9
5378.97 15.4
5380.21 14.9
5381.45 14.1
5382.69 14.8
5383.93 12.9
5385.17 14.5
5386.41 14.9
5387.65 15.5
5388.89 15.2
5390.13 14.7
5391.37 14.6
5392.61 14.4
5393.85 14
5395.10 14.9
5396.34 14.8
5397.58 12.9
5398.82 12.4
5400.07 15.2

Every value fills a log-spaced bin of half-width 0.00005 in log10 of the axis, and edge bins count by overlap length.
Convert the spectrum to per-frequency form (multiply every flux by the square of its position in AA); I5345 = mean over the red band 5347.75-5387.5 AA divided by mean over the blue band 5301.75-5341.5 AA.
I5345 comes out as 1.0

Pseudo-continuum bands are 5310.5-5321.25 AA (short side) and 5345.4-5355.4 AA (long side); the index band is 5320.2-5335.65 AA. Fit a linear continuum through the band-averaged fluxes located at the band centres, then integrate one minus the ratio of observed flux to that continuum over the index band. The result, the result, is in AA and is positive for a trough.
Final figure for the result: 1.3 AA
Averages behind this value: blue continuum 15.1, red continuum 14.3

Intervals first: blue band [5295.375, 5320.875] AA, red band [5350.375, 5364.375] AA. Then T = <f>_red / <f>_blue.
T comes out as 1.0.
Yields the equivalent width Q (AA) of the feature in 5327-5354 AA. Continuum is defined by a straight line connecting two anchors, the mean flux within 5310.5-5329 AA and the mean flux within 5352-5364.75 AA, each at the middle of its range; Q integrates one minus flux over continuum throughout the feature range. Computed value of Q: 1.59 AA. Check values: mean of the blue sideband 14.4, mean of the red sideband 15.1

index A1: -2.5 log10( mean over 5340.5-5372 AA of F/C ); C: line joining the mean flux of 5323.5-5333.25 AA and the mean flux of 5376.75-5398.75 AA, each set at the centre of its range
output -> -0.07 mag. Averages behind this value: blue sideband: 12.9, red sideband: 14.5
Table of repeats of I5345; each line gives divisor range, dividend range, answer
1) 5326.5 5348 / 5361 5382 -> 1.05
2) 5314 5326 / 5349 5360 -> 1.02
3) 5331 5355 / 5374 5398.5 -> 1.03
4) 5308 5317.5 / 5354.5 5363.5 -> 1.02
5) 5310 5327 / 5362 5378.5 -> 0.98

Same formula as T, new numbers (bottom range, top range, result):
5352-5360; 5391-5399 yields 0.94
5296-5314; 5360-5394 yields 0.99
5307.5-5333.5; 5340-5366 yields 1.03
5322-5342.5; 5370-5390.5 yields 1.05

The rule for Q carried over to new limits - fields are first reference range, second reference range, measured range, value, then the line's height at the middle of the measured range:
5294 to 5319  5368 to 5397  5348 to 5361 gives -0.2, 14.5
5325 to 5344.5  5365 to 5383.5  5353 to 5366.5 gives -0.9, 14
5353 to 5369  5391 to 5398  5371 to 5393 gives 0.2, 14.5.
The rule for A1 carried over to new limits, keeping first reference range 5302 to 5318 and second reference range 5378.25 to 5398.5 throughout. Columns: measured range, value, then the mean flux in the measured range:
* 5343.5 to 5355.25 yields 0.03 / 14.4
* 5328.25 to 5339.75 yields 0.09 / 13.8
